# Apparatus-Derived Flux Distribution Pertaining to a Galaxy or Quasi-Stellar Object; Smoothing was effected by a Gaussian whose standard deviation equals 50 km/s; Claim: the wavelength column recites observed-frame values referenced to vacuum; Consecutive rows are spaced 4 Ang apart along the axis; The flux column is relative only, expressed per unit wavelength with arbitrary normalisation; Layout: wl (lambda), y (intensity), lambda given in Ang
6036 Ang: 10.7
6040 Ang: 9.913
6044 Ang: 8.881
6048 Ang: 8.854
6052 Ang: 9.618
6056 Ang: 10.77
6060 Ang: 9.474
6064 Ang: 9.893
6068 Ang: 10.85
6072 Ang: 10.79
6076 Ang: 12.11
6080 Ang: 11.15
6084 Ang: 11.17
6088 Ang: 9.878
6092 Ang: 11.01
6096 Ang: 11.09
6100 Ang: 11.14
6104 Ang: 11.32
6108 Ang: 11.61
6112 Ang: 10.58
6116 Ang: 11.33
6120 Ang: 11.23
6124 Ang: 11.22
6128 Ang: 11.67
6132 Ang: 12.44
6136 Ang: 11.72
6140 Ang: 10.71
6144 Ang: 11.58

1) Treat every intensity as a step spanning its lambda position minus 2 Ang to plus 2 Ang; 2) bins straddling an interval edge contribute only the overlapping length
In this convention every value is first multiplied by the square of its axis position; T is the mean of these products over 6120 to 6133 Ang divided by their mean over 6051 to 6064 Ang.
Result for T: 1.19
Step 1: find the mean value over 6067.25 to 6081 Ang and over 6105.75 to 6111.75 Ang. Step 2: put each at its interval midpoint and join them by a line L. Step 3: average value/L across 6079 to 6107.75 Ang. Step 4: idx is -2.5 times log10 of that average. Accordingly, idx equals 0.03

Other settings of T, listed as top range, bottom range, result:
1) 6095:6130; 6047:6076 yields 1.12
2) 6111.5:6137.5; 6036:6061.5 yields 1.22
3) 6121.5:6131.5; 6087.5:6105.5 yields 1.07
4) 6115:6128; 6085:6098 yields 1.07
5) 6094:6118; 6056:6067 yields 1.14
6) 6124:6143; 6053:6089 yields 1.11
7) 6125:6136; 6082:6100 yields 1.12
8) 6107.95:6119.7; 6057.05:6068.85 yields 1.12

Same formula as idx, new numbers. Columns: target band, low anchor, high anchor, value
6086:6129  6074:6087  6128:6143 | 0.04 mag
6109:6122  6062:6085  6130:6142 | 0.03 mag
